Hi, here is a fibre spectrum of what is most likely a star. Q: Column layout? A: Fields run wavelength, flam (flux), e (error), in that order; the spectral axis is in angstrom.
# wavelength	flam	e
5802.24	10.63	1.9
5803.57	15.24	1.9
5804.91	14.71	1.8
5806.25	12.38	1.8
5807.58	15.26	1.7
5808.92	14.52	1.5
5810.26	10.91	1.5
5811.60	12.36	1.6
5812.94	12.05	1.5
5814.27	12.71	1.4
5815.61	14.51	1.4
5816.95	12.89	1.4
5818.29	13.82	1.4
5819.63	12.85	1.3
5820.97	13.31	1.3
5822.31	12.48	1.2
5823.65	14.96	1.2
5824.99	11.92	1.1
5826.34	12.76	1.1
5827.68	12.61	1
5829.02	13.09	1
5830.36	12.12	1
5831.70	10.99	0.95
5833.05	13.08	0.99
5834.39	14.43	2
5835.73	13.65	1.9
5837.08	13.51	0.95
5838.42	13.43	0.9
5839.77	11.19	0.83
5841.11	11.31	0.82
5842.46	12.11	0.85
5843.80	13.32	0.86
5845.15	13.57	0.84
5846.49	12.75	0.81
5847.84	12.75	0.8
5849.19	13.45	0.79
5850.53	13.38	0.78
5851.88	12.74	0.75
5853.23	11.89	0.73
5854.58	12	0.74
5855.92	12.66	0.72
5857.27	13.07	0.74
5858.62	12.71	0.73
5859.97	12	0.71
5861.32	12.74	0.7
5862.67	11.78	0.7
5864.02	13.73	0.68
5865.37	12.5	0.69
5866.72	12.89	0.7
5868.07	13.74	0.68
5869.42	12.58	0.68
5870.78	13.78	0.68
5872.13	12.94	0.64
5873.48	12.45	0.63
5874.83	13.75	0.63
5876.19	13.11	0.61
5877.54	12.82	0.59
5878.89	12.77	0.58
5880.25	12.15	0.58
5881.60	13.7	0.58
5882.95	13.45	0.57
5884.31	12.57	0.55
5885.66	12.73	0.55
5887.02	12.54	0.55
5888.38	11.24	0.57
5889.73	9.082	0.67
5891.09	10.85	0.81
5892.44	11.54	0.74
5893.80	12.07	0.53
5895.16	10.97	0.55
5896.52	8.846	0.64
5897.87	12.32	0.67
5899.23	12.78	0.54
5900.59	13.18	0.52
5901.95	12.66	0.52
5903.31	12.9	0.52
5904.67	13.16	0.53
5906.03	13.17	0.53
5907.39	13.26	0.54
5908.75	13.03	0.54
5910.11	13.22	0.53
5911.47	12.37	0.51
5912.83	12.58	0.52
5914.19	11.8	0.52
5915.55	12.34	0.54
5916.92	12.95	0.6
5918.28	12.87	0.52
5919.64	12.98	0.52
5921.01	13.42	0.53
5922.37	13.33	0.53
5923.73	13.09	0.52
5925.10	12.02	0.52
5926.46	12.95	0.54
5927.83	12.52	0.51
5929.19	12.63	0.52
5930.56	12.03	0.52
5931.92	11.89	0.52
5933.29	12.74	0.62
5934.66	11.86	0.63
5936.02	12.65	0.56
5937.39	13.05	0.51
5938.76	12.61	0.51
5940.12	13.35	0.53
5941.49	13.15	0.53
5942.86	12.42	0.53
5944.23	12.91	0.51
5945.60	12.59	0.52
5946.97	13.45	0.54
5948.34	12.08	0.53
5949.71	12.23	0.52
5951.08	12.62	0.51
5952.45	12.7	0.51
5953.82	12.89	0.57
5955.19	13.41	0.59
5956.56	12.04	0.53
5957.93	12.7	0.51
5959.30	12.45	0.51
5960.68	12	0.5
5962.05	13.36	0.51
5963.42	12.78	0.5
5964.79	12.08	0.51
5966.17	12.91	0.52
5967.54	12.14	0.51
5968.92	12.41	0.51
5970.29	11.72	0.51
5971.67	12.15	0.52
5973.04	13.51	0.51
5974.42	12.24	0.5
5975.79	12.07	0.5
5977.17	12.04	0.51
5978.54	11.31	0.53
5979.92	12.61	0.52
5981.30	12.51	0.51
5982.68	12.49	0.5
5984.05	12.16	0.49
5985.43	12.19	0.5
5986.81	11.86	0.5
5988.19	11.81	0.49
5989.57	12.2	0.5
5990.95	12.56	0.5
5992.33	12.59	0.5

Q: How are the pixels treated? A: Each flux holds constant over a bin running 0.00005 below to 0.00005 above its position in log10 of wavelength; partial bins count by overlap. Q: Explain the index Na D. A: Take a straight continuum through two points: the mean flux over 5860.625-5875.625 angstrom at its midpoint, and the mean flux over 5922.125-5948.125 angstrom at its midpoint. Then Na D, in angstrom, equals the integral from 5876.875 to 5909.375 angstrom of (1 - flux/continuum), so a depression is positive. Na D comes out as 1.6 angstrom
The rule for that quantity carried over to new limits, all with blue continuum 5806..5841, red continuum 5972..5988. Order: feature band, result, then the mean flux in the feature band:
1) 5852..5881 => 0.0 angstrom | 12.8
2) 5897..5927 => -0.6 angstrom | 12.8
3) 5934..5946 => -0.3 angstrom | 12.7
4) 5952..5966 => -0.3 angstrom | 12.7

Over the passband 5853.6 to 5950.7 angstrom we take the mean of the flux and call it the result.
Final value 12.6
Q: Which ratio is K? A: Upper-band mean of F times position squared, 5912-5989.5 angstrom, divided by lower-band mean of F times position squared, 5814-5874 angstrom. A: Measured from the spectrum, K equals 1.01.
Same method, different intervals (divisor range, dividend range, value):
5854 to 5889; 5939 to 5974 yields 1.02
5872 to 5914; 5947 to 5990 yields 1.03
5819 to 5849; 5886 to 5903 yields 0.92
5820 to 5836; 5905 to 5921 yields 1.02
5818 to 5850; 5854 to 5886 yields 1.01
